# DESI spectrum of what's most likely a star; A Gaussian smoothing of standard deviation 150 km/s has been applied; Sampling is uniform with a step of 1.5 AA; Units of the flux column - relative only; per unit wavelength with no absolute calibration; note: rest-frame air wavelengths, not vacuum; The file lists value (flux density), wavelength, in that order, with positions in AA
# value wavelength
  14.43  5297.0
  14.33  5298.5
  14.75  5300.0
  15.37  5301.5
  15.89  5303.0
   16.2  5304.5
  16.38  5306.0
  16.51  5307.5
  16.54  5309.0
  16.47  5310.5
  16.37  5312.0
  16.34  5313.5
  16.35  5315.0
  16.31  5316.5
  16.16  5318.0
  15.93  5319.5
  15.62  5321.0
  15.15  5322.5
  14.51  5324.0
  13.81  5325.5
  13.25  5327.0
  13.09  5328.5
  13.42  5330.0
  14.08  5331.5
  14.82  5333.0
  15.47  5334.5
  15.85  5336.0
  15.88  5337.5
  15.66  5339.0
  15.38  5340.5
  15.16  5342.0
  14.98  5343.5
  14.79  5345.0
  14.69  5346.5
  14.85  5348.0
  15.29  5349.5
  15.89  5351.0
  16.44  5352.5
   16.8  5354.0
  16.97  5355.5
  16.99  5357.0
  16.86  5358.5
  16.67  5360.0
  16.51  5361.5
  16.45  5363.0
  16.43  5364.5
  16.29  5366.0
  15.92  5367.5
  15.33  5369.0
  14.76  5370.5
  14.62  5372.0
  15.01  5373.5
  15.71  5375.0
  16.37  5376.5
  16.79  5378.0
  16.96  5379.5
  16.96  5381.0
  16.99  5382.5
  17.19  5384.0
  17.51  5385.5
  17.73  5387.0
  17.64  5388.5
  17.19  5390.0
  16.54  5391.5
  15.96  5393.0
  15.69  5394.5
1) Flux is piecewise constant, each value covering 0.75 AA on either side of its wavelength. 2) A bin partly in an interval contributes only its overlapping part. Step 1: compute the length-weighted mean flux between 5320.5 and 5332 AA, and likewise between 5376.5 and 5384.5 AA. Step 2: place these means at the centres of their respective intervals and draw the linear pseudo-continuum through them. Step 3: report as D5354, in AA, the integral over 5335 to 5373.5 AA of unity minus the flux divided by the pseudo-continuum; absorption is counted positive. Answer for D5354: -0.7 AA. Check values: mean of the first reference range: 14.1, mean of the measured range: 15.8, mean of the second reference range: 16.9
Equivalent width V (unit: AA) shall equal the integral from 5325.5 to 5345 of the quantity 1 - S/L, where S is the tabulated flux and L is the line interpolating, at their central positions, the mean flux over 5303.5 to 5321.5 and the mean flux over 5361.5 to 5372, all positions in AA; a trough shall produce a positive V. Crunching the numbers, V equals 1.6 AA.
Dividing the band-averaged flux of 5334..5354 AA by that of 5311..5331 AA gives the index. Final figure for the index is 1.02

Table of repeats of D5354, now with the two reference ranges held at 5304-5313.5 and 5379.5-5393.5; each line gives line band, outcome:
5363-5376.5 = 1.1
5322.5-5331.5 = 1.5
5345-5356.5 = 0.7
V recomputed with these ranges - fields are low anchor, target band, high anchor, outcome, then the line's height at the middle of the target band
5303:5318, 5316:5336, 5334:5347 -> 1.34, 15.8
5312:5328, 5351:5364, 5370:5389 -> -0.48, 16.1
